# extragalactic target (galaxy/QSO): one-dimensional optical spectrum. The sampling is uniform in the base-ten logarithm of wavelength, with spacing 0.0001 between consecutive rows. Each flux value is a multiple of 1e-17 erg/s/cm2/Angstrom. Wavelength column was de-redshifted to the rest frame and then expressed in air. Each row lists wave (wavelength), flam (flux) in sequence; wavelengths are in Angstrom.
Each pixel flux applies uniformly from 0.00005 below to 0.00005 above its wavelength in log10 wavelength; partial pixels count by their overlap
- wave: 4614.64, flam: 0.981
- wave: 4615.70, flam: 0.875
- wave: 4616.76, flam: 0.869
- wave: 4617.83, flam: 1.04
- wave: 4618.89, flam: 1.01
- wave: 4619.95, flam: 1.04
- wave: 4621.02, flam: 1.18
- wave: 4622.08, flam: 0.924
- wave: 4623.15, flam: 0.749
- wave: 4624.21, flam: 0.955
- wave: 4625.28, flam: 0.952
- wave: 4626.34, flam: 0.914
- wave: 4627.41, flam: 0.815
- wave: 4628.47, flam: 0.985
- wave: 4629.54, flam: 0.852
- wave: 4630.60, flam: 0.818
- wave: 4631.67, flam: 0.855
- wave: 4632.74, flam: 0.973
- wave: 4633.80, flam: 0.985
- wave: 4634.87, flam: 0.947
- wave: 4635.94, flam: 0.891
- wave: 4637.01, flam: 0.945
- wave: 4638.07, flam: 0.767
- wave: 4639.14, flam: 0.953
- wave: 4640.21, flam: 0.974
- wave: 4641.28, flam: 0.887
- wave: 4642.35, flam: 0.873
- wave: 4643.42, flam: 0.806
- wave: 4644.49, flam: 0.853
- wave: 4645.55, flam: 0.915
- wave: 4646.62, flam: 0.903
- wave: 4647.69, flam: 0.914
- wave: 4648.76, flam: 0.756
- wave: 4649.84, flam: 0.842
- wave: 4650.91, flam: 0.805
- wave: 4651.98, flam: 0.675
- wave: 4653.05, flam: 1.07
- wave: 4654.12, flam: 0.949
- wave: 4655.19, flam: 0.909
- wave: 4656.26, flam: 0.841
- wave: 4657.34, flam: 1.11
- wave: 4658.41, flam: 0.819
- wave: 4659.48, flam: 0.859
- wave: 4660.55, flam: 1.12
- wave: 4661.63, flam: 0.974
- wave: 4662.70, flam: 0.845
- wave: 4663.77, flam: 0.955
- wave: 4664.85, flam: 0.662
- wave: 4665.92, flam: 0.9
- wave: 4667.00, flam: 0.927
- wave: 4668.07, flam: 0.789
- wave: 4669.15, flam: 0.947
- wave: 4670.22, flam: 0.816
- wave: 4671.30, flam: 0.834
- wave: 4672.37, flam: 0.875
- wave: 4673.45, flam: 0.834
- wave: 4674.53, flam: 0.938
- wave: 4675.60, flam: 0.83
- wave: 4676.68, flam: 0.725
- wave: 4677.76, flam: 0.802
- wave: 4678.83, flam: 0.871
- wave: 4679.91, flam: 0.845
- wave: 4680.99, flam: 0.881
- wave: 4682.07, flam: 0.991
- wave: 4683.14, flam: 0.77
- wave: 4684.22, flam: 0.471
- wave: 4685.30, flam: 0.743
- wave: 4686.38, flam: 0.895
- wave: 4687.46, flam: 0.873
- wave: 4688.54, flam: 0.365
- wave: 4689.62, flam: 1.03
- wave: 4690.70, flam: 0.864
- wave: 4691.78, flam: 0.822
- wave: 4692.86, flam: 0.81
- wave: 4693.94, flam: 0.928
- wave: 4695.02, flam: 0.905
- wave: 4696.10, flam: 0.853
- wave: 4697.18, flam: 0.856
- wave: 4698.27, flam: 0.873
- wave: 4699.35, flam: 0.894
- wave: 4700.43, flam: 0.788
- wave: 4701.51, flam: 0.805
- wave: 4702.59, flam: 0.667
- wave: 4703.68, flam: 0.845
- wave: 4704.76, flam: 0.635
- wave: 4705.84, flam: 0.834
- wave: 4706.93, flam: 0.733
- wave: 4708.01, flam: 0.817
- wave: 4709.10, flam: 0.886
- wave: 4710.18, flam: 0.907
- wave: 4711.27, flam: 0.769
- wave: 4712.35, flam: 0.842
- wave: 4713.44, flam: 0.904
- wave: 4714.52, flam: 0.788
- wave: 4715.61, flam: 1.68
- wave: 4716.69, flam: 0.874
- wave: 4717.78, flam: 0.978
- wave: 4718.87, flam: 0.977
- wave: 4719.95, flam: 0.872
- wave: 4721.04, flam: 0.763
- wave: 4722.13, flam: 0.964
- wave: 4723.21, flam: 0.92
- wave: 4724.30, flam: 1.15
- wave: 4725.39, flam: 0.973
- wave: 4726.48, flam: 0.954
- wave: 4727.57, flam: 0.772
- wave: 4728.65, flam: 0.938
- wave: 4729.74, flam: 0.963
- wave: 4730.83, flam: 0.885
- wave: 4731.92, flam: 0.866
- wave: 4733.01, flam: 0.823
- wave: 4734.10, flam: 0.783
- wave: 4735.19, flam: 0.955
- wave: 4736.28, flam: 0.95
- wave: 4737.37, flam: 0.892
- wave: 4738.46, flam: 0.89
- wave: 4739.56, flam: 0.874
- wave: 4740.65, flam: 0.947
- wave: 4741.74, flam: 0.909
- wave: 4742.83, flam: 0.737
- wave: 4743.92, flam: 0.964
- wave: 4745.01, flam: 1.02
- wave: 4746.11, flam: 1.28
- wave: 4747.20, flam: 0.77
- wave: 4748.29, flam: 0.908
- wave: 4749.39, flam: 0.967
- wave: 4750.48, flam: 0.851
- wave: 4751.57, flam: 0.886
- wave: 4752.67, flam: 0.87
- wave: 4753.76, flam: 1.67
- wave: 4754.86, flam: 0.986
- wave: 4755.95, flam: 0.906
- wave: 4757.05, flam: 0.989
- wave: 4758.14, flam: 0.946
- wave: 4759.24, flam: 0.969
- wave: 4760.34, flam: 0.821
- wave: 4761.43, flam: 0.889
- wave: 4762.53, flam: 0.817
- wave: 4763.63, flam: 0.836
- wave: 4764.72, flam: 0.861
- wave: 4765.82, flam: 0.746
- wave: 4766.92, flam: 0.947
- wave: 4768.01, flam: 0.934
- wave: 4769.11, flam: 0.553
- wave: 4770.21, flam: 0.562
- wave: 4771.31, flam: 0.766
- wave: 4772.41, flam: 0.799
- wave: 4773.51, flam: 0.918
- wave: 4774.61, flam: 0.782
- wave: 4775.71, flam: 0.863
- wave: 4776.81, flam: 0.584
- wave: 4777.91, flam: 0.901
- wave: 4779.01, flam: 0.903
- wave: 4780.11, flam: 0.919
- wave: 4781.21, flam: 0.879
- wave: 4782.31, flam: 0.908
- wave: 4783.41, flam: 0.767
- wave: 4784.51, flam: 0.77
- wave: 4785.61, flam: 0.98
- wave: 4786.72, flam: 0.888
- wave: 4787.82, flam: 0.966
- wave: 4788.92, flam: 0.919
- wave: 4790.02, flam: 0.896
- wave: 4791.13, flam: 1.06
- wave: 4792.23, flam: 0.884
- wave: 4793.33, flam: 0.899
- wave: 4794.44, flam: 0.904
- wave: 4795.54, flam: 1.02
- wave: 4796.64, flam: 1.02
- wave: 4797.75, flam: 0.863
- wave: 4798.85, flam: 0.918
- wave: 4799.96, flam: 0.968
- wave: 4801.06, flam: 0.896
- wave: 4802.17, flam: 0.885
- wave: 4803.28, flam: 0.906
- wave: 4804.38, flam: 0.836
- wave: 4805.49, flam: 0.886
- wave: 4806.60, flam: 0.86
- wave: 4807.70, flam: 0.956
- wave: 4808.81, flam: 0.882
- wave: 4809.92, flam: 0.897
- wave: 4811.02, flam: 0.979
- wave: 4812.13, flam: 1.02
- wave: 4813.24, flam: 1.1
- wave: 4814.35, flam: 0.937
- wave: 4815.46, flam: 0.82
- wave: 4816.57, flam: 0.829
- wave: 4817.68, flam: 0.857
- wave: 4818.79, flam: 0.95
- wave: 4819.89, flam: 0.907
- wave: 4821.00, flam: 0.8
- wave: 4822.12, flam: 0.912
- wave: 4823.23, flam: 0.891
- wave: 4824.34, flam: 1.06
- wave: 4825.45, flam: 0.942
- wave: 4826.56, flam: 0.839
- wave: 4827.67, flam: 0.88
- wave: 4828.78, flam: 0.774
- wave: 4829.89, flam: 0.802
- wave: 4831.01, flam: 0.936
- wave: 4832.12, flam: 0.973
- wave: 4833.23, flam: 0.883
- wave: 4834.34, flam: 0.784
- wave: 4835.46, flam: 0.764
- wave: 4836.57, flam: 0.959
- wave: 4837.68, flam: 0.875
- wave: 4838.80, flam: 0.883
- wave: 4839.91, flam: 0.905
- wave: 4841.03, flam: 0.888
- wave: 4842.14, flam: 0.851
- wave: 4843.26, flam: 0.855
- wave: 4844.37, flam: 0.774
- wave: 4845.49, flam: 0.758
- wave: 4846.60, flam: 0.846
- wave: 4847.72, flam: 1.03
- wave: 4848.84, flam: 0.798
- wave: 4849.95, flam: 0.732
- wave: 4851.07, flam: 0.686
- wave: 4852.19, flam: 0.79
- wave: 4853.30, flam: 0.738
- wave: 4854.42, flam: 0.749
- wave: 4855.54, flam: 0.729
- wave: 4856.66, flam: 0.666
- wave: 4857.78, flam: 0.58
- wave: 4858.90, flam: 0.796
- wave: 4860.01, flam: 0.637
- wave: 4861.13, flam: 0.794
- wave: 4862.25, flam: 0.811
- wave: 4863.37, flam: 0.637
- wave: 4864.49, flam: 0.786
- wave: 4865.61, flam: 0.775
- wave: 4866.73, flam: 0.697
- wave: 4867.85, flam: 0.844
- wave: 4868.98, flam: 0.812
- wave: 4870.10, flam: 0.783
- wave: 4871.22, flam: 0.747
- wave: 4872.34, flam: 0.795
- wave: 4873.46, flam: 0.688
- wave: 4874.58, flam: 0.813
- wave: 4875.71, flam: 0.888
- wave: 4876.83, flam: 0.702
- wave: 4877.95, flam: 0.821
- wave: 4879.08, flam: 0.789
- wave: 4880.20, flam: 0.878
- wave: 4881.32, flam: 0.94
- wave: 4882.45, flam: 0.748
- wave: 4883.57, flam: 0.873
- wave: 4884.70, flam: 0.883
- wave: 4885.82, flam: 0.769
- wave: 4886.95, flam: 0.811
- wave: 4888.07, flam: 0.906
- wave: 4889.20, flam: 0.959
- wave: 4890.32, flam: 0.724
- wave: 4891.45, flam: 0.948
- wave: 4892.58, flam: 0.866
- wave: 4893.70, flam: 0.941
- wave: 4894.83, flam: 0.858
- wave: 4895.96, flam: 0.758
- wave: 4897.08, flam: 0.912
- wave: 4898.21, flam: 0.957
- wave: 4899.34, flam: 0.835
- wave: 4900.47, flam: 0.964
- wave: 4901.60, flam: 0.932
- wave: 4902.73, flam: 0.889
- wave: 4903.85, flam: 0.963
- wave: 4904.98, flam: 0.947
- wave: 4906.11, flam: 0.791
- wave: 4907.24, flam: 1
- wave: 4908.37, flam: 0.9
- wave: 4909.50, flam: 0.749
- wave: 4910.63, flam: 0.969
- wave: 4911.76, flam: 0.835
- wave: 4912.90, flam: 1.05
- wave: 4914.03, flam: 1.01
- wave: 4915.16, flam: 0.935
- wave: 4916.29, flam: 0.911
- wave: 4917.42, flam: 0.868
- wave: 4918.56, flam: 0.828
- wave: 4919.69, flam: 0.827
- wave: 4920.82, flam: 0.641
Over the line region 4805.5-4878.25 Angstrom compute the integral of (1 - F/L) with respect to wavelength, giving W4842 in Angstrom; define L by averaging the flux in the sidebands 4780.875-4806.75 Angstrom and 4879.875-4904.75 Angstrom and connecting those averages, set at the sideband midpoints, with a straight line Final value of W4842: 5.0 Angstrom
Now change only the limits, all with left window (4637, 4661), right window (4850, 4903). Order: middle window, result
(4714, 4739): -2.2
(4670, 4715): 2.9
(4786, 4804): -2.0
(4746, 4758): -2.0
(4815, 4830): -1.0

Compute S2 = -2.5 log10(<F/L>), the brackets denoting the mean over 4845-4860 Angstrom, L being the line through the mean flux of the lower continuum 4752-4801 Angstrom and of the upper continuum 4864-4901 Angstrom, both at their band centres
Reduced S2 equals 0.12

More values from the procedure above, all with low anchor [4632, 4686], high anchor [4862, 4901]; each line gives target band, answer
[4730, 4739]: -0.03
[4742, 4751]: -0.10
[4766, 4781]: 0.06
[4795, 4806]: -0.09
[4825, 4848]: -0.04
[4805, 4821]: -0.09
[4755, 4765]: -0.06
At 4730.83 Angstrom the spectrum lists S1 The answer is 0.885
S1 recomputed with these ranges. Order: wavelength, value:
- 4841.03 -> 0.888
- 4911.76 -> 0.835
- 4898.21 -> 0.957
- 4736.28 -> 0.95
